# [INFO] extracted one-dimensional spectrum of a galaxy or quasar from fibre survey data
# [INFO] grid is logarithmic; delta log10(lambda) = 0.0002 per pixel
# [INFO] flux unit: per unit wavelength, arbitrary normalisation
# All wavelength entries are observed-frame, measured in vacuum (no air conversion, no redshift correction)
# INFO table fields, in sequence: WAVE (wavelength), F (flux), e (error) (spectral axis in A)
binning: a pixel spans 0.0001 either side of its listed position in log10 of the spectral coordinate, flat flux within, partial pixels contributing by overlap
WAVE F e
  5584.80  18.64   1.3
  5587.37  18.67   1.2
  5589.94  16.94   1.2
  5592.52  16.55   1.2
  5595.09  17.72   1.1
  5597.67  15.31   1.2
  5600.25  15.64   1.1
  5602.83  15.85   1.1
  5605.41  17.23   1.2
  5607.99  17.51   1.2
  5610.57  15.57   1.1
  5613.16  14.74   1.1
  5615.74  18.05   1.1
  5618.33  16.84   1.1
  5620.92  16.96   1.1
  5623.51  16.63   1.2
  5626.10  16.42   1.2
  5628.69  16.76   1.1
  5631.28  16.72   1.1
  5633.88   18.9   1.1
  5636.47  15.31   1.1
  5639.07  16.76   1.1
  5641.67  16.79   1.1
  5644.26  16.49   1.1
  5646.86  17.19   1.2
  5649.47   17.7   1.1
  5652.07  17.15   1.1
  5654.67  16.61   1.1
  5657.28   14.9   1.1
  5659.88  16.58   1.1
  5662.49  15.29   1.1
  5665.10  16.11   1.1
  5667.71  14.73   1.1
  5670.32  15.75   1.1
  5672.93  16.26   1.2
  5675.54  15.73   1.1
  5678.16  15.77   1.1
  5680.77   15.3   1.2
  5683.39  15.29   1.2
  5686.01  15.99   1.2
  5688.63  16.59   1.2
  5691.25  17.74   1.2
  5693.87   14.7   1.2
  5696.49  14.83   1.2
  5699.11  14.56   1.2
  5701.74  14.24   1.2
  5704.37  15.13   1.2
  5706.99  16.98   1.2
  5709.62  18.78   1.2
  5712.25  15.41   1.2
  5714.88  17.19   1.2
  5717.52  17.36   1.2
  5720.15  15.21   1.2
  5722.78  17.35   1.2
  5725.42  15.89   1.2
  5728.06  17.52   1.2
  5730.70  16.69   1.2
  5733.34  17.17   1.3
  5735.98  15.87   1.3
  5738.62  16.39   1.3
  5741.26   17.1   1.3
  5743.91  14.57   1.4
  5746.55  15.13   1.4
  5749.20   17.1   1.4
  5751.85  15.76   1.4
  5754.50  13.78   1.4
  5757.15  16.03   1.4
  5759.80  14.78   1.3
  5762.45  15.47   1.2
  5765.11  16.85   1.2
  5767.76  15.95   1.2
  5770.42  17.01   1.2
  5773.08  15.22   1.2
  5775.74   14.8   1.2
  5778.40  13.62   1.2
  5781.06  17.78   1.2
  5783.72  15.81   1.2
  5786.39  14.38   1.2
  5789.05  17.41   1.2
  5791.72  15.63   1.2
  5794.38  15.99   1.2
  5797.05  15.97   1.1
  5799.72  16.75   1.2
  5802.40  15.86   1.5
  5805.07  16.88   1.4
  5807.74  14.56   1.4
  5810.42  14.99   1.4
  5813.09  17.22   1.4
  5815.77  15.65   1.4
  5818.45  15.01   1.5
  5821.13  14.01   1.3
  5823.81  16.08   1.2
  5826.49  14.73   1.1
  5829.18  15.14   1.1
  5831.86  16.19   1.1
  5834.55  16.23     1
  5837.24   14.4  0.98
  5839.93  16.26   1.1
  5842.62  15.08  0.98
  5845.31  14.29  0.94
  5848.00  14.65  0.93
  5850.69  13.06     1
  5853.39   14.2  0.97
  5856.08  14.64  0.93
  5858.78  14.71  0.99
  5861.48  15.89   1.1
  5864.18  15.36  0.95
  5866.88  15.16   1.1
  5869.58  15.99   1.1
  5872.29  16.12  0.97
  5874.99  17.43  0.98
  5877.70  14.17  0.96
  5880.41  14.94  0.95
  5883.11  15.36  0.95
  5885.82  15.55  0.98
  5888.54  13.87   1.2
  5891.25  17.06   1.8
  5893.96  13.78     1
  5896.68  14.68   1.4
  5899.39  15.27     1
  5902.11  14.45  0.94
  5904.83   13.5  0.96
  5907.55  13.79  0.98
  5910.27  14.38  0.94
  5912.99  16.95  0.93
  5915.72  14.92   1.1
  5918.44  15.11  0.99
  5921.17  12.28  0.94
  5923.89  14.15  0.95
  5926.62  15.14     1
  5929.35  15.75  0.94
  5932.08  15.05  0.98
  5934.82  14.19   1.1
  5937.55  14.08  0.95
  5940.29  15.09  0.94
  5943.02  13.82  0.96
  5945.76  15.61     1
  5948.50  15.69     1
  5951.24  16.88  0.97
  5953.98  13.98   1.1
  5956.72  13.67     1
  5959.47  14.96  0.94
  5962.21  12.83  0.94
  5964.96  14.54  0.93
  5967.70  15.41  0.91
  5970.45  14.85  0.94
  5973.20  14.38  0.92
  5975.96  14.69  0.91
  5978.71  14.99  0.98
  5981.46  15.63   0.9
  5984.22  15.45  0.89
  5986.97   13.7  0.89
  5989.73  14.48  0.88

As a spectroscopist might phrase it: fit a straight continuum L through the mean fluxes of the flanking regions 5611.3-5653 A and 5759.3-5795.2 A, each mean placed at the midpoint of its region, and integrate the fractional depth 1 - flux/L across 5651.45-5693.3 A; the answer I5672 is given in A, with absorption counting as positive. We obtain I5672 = 1.5 A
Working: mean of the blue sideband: 16.8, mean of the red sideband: 15.8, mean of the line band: 15.9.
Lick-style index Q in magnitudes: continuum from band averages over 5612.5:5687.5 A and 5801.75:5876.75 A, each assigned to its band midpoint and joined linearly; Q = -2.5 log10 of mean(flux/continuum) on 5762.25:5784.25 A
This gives -0.01 mag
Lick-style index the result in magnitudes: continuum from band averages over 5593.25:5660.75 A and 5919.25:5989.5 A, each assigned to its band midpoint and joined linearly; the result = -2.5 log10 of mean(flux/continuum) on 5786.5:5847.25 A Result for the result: -0.01 mag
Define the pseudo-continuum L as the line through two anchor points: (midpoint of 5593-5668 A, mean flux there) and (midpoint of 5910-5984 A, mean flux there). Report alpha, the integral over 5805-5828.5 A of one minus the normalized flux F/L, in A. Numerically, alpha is 0.2 A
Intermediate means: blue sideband 16.5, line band 15.4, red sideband 14.8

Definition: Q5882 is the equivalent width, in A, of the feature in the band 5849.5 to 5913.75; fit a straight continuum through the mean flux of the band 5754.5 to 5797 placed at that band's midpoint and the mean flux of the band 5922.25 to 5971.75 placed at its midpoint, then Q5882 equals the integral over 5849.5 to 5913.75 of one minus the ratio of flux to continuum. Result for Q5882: 0.5 A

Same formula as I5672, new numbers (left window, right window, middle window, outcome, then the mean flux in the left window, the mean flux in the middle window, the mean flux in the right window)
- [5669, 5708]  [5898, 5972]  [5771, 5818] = -1.76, 15.6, 15.8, 14.7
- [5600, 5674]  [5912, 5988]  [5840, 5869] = 0.92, 16.5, 14.8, 14.8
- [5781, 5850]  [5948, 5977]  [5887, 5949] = 1.02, 15.6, 14.7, 14.7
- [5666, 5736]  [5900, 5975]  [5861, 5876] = -0.89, 16.1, 16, 14.7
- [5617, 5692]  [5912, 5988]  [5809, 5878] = 0.35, 16.4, 15.3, 14.8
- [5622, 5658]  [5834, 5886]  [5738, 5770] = 0.33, 16.8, 15.8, 15.2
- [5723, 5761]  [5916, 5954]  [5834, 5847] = 0.19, 16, 15.2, 14.8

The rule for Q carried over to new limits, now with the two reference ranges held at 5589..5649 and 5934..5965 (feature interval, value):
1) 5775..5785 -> 0.01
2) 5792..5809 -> -0.03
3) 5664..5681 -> 0.04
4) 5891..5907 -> 0.03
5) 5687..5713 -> 0.02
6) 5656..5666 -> 0.05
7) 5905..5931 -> 0.01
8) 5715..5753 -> -0.03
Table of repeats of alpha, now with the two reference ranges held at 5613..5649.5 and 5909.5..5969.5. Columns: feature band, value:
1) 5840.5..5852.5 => 0.8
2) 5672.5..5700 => 1.3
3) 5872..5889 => -0.2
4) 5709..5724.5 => -0.5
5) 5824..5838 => 0.0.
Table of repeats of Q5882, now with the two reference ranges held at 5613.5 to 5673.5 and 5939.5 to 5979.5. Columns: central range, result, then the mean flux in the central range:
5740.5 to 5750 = 0.07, 15.8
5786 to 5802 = -0.43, 16.1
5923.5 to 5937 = 0.05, 14.9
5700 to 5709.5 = 0.21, 15.8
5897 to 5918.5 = 0.39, 14.8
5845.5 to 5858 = 0.96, 14.2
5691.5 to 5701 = 0.72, 15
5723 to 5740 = -0.64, 16.6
